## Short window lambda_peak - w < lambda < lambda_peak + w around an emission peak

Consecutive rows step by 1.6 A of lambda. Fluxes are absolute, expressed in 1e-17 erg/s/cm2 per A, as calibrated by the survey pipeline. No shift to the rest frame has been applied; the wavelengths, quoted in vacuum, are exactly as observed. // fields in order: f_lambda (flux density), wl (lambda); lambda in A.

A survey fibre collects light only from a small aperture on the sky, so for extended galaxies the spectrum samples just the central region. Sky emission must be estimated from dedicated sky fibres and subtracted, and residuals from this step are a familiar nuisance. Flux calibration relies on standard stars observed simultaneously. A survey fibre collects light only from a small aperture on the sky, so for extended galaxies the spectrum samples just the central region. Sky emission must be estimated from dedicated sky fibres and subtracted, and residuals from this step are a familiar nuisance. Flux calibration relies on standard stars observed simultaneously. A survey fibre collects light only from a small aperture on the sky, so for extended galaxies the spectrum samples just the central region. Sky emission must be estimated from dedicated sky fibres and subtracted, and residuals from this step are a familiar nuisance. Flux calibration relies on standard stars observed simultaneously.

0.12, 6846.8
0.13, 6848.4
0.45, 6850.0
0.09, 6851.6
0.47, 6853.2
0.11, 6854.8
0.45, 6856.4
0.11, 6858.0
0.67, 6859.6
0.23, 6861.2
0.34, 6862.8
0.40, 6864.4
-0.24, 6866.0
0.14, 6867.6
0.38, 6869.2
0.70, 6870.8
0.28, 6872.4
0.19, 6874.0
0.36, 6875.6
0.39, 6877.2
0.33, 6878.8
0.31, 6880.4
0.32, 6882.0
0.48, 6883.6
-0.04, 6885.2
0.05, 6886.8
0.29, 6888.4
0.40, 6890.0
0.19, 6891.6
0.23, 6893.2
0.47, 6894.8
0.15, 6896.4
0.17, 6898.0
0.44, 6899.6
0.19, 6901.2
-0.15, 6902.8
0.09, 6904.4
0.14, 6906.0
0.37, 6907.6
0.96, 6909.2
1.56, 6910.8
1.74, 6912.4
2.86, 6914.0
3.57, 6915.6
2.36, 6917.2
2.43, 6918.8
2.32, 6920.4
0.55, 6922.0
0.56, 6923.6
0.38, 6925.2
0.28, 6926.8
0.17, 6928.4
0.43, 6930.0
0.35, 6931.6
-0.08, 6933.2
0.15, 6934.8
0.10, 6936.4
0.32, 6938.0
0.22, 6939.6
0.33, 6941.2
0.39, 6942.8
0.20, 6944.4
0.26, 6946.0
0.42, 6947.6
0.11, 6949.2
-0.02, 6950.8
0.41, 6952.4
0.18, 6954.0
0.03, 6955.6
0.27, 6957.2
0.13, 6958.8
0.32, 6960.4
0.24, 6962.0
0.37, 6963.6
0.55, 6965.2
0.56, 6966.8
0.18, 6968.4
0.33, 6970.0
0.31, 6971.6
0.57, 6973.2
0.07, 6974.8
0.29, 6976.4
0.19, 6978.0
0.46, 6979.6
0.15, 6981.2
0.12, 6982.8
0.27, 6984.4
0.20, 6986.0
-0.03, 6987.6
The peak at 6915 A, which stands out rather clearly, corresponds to [O II] 3727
